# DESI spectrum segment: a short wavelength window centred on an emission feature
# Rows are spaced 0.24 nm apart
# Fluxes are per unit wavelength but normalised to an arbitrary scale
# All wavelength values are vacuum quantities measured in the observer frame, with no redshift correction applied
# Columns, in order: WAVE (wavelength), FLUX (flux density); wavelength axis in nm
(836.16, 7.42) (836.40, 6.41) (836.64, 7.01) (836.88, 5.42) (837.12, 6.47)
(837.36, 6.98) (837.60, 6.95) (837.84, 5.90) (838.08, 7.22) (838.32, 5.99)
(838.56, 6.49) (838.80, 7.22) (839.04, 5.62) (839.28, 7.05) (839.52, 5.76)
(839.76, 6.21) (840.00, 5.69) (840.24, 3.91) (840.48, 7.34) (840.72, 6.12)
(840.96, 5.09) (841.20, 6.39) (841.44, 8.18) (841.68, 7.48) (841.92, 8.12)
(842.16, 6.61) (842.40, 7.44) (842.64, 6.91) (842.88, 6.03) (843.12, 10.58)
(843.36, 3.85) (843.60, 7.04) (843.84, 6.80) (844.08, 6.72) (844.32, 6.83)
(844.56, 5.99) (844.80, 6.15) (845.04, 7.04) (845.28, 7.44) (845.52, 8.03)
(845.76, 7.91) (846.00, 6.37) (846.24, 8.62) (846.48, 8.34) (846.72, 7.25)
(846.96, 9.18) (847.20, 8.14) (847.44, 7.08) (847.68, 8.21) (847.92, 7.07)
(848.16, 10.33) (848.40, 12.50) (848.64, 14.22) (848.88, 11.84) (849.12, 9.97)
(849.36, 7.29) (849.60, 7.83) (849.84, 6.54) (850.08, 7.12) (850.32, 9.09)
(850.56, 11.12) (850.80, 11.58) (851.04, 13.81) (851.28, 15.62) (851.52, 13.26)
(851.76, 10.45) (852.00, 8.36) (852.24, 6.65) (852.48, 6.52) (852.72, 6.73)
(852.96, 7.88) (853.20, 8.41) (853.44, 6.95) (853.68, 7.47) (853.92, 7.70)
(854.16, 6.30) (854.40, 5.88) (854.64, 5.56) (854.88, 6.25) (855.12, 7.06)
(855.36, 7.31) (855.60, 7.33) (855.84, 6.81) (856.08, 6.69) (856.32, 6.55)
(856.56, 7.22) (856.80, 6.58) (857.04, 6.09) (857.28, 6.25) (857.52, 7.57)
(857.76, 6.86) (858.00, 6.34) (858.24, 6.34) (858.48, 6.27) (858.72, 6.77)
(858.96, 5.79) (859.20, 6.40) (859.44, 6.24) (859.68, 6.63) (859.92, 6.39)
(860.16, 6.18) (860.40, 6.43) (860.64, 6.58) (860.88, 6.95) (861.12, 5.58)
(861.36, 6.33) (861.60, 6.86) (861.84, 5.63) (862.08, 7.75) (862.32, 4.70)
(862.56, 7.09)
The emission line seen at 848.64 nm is Halpha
